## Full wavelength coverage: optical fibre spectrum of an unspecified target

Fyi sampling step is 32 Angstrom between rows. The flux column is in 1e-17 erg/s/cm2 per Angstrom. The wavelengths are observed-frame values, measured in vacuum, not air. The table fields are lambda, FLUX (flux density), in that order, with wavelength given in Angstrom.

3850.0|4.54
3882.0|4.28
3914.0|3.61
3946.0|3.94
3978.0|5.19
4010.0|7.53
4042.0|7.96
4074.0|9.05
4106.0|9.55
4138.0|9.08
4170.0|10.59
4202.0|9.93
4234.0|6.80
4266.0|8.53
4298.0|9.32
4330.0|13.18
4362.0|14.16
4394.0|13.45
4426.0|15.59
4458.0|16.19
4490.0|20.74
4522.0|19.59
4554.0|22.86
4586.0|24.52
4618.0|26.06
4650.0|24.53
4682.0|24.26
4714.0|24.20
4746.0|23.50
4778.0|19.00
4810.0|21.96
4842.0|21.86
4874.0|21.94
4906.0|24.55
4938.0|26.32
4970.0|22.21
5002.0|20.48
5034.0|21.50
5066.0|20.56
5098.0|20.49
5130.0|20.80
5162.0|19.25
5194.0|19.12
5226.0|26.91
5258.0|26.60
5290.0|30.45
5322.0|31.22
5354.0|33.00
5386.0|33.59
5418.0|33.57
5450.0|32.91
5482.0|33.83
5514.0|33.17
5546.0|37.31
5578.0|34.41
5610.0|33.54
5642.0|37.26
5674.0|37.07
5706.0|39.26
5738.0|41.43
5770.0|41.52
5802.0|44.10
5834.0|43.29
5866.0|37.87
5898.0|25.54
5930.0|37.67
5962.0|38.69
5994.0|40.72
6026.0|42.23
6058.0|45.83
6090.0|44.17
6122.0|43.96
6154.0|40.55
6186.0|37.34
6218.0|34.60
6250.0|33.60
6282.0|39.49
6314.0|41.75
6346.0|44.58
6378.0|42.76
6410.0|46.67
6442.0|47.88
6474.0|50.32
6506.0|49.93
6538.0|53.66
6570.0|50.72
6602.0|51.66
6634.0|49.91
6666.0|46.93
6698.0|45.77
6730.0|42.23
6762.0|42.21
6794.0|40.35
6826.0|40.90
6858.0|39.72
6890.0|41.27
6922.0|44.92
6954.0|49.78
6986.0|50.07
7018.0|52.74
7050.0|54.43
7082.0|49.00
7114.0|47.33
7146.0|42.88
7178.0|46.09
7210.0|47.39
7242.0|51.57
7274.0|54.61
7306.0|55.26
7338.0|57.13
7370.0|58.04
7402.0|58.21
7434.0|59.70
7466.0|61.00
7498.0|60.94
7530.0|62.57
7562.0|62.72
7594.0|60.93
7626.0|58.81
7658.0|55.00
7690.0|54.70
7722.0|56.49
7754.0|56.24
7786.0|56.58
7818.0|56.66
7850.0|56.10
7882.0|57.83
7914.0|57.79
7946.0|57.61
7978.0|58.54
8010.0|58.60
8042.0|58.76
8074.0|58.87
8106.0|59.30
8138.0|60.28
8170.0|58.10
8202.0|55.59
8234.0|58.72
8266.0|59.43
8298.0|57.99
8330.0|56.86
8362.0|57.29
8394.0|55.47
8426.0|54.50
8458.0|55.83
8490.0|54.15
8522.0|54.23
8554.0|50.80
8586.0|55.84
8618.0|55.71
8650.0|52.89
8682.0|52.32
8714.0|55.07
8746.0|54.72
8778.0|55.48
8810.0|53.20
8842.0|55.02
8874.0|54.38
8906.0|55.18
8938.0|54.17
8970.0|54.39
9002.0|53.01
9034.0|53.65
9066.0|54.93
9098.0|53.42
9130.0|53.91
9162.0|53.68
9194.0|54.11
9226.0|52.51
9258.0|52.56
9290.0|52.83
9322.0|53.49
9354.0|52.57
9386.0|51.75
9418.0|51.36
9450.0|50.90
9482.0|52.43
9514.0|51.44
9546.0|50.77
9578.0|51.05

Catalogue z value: 0.000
